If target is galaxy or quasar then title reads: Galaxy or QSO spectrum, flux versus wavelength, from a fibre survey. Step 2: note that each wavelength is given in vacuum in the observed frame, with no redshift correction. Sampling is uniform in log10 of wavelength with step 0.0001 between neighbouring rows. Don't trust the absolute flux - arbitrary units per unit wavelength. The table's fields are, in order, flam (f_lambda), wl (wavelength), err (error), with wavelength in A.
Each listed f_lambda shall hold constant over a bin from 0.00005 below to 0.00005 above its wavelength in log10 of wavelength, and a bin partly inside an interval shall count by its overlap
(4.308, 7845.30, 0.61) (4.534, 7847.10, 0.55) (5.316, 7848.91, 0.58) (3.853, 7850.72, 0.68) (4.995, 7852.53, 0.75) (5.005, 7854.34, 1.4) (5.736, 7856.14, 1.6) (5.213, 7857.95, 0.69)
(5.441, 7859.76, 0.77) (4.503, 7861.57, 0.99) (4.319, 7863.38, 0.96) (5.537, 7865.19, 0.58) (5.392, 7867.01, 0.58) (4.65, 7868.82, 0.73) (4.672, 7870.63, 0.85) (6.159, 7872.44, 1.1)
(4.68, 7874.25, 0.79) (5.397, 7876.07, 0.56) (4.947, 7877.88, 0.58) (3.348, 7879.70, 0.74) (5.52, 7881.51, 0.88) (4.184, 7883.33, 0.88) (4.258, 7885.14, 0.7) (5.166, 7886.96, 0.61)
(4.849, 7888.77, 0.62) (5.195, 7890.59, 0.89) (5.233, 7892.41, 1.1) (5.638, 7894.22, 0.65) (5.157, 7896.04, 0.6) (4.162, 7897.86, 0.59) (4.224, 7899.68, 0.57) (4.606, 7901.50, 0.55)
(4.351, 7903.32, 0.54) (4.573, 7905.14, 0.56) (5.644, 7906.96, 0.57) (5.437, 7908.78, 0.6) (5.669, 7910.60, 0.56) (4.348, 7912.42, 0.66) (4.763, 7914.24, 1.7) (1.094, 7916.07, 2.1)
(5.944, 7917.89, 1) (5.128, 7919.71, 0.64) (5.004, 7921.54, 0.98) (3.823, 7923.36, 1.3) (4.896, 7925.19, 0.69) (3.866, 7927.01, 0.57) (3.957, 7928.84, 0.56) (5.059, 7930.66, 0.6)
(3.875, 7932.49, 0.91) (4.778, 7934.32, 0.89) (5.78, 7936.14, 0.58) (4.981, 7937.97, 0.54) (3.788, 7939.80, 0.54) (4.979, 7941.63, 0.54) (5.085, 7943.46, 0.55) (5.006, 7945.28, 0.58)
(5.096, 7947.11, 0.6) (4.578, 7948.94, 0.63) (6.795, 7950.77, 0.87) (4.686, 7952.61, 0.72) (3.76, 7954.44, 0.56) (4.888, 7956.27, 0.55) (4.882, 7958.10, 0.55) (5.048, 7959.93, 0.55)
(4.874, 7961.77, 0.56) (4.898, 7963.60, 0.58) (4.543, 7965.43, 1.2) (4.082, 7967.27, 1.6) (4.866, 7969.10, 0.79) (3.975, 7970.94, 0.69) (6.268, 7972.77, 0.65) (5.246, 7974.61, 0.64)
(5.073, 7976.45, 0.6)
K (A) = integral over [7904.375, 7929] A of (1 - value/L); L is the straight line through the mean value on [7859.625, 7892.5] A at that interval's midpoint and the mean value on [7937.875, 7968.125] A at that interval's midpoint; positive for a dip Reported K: 1.30 A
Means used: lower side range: 4.9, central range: 4.6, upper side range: 4.82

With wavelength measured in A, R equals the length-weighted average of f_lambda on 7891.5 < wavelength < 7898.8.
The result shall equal 5.04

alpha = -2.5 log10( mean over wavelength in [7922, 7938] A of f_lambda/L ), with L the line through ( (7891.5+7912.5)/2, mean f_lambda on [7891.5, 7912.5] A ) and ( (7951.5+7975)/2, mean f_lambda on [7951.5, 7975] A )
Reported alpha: 0.073 mag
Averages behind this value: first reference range 4.94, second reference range 4.77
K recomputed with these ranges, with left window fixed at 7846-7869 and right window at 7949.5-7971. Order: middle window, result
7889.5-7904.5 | 0.3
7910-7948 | 1.9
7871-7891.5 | 0.2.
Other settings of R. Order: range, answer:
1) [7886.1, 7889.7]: 5.01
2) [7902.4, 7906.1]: 4.48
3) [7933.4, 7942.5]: 4.86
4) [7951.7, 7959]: 4.56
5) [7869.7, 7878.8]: 5.17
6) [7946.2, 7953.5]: 5.28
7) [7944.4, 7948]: 5.05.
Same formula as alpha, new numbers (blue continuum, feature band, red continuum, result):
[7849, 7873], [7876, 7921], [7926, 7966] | 0.040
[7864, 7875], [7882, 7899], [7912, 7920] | -0.036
